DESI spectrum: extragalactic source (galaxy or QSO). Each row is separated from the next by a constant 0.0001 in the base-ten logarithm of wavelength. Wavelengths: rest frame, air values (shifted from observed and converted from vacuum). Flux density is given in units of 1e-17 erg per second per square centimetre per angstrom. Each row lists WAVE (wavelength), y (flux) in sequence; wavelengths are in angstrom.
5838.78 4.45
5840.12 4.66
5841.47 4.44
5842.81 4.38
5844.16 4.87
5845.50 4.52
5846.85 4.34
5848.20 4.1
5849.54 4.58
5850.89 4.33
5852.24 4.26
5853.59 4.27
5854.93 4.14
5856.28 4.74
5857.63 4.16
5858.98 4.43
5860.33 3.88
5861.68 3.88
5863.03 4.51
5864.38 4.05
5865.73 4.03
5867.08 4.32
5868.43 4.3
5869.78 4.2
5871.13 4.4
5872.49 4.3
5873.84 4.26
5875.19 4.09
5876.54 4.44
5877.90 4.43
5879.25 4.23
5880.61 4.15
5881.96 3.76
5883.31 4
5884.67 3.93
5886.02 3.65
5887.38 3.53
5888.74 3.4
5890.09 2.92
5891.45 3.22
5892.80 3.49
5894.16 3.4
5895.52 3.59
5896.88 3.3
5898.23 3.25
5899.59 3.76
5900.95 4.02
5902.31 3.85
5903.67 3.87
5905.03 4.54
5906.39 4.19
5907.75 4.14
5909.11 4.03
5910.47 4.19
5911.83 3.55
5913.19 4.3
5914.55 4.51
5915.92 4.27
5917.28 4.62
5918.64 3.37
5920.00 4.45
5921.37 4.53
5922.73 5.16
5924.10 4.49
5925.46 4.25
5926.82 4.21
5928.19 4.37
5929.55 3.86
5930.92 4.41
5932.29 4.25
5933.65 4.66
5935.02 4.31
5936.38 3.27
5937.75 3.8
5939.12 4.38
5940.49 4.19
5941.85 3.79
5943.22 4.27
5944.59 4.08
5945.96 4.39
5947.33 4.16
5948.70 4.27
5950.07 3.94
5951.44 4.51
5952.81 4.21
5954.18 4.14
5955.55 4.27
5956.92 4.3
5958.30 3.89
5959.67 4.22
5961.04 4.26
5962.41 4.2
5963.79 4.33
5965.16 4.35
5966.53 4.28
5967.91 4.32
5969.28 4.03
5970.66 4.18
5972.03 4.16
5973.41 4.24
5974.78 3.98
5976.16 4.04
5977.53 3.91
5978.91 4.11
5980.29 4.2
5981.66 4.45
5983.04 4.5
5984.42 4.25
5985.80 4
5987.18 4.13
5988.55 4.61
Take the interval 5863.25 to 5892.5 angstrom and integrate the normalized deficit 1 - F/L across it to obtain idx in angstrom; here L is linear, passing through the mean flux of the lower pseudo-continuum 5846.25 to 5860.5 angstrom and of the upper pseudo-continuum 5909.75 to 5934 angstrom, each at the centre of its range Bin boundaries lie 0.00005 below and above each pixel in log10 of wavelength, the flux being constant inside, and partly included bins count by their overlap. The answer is 2.2 angstrom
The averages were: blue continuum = 4.31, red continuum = 4.3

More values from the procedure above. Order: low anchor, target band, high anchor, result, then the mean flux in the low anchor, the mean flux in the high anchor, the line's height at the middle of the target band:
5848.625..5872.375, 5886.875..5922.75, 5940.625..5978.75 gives 2.9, 4.26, 4.17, 4.22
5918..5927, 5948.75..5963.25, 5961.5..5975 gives 0.2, 4.37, 4.22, 4.26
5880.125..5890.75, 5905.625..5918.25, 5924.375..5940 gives -0.7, 3.66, 4.17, 3.95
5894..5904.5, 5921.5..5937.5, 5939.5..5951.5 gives -1.2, 3.65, 4.17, 3.99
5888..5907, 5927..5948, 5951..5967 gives -0.6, 3.63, 4.24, 4.03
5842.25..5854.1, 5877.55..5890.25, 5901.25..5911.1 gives 1.2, 4.4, 4.11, 4.22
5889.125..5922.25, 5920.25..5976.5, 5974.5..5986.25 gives -2.4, 3.89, 4.17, 4.05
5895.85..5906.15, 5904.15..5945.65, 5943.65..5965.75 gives -2.4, 3.81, 4.22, 3.99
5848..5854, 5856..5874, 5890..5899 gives -1.0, 4.33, 3.34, 4.01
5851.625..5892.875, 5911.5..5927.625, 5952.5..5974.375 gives -0.8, 4.05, 4.21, 4.13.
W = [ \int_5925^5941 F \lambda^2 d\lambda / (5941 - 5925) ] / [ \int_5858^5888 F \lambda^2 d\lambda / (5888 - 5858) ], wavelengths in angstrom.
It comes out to 1.03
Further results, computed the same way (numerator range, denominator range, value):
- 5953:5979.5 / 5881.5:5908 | 1.16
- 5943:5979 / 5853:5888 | 1.04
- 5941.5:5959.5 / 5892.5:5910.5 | 1.11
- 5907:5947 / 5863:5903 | 1.10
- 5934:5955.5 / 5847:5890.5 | 1.03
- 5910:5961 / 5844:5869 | 1.01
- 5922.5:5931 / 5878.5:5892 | 1.20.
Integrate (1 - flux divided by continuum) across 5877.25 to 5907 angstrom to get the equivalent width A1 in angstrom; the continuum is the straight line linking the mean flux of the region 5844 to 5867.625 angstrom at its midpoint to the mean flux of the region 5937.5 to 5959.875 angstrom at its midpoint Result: 3.47 angstrom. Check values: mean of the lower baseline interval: 4.29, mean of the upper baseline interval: 4.17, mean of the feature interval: 3.75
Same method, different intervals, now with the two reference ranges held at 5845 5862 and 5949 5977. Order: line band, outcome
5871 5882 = 0.0 angstrom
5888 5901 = 2.6 angstrom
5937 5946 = 0.2 angstrom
